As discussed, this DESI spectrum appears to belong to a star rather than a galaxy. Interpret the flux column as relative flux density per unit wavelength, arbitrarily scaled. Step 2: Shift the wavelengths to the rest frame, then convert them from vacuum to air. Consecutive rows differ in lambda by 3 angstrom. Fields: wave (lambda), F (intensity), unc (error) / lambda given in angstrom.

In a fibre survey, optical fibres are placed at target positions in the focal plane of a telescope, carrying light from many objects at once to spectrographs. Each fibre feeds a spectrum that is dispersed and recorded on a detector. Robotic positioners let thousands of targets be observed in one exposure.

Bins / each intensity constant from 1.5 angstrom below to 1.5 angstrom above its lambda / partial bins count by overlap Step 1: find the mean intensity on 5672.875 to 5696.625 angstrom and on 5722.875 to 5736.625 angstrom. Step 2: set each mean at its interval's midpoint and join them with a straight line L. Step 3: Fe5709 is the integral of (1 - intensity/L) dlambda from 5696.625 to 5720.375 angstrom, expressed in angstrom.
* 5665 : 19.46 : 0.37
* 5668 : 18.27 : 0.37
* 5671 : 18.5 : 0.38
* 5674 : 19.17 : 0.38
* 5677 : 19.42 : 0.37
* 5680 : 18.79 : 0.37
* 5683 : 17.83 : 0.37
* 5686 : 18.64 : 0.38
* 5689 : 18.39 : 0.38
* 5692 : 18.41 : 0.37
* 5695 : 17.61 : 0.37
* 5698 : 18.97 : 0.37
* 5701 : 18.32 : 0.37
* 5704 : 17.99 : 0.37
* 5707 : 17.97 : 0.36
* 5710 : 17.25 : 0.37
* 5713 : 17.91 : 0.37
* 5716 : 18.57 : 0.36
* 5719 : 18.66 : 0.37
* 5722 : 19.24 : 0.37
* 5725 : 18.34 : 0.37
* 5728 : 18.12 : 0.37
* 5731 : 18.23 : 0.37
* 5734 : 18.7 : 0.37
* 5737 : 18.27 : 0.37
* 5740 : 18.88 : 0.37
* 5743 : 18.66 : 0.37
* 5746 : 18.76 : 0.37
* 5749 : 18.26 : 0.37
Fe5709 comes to 0.3 angstrom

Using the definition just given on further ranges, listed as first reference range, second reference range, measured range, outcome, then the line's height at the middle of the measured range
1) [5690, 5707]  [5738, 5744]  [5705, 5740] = 0.4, 18.5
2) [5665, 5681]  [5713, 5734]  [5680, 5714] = 1.0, 18.7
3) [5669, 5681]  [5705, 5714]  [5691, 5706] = -0.1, 18.1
